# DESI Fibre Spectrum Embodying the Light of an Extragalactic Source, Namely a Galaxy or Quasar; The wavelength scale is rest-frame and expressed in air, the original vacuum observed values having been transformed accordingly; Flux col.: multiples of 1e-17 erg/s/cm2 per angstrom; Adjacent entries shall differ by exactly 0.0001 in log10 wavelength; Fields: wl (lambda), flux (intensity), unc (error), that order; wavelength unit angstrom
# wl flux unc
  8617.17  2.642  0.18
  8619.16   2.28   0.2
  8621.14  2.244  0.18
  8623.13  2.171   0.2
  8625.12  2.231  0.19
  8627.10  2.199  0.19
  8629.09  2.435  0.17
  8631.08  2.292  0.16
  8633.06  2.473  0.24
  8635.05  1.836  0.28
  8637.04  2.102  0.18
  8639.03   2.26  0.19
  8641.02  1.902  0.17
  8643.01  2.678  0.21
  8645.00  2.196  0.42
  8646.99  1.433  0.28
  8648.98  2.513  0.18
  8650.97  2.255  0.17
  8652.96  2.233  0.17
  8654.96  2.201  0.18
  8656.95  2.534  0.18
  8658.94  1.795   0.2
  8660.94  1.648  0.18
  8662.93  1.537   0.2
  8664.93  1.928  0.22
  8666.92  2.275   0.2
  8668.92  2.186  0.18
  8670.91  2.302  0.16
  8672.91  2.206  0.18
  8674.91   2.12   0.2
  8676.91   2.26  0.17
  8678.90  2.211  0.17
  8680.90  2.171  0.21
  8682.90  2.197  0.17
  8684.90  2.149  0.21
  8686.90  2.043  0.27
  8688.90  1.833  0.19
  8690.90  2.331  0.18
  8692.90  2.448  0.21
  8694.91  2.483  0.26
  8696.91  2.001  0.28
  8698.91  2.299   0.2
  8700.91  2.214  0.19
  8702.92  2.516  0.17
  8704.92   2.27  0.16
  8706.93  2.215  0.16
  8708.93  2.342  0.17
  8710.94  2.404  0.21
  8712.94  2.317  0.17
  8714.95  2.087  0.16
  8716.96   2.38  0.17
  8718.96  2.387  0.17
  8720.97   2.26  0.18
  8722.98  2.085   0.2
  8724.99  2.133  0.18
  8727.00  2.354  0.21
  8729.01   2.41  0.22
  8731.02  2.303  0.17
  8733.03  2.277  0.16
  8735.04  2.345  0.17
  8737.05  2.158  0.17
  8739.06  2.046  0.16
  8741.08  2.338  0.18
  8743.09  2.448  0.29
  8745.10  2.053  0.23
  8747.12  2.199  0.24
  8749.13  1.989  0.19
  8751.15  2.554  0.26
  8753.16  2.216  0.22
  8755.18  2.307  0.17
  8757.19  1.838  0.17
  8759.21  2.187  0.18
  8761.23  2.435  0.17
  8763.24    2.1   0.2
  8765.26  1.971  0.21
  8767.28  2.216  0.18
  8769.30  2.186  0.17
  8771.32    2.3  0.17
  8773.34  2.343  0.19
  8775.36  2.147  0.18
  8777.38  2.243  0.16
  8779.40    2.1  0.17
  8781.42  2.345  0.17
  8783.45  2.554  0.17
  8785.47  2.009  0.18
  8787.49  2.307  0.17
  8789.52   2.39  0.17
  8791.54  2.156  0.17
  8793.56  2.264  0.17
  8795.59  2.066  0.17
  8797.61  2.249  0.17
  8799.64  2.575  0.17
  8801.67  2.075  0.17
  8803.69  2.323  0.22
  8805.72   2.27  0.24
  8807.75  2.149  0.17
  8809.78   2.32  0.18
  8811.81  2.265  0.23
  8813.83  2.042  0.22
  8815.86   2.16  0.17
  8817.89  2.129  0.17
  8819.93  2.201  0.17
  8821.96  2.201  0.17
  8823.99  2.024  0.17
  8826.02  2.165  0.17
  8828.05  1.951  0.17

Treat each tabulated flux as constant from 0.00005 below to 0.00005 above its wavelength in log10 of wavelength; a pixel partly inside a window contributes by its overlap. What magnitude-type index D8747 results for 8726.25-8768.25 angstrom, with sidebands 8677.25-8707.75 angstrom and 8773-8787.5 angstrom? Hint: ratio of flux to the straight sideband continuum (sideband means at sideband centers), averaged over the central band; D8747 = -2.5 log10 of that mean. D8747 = 0.01 mag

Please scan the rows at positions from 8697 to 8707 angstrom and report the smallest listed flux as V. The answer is 2.214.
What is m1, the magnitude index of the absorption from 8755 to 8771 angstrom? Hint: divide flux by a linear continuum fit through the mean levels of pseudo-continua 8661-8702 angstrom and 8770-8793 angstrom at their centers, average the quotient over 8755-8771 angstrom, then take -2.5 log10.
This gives 0.043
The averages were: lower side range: 2.15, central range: 2.15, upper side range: 2.26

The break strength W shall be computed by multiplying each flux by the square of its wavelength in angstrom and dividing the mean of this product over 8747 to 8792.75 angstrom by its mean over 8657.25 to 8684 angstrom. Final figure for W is 1.1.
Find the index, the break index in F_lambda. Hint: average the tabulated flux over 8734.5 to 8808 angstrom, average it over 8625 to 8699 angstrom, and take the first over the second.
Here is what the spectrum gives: 1.0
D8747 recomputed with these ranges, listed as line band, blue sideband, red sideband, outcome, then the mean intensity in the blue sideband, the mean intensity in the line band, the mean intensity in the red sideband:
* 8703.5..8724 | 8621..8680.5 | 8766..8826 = -0.05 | 2.15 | 2.28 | 2.23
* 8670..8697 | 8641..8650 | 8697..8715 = 0.02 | 2.17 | 2.2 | 2.29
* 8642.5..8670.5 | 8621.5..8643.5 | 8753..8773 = 0.06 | 2.22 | 2.1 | 2.18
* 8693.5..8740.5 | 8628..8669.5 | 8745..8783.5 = -0.05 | 2.13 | 2.27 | 2.21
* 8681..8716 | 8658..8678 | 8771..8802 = -0.08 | 2.03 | 2.24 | 2.26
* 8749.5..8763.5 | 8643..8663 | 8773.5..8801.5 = -0.01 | 2.09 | 2.23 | 2.26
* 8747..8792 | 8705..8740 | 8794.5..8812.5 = 0.02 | 2.27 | 2.22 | 2.25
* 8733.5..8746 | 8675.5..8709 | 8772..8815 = 0.00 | 2.23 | 2.24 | 2.25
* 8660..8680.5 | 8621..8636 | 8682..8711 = 0.09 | 2.24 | 2.07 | 2.24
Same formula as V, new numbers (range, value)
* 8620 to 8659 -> 1.433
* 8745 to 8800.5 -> 1.838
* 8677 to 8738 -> 1.833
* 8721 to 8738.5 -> 2.085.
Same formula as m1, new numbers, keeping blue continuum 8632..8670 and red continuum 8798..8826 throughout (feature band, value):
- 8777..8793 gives -0.04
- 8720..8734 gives -0.05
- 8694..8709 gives -0.07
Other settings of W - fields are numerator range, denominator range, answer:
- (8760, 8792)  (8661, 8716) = 1.04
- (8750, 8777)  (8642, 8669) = 1.08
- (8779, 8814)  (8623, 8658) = 1.05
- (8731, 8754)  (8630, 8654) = 1.05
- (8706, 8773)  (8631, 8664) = 1.09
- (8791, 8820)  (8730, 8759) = 1.01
